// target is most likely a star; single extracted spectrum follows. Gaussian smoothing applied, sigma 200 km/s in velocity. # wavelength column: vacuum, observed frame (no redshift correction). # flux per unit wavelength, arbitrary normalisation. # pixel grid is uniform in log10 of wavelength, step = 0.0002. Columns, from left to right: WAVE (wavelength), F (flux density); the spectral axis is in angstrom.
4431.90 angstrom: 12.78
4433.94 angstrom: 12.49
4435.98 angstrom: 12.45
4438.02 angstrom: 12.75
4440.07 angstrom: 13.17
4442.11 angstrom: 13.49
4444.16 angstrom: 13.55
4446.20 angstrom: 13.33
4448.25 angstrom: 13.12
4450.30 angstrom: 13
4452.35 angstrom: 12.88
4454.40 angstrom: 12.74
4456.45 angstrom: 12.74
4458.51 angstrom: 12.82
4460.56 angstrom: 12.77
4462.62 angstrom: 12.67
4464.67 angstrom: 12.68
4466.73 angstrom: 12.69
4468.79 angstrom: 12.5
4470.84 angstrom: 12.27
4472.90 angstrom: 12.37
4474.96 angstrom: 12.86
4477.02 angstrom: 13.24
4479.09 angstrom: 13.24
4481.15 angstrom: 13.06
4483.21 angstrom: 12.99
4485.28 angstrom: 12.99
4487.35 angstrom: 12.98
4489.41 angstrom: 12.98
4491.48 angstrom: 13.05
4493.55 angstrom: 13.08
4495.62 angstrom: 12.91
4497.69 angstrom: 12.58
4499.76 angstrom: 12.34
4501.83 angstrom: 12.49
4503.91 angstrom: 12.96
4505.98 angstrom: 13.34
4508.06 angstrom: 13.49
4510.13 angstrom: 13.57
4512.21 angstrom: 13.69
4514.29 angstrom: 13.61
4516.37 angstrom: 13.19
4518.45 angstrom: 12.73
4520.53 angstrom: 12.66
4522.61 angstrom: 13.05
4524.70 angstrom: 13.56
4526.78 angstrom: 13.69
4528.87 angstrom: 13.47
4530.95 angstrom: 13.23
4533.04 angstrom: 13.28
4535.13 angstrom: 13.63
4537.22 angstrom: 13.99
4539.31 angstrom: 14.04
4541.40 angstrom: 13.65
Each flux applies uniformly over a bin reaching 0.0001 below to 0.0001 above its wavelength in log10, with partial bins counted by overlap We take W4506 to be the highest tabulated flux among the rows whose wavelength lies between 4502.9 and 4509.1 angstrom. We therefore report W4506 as 13.49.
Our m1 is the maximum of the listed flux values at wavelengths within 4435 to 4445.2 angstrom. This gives 13.55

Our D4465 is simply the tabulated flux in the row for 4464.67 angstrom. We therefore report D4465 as 12.68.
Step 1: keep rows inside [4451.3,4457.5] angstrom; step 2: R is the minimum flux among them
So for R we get 12.74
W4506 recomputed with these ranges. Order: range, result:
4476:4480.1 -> 13.24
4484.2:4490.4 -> 12.99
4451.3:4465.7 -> 12.88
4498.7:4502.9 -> 12.49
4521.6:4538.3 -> 13.99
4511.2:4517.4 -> 13.69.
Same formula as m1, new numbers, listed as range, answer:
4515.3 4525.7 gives 13.56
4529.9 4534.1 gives 13.28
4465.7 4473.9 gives 12.69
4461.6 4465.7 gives 12.68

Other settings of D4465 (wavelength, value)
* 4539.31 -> 14.04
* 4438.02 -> 12.75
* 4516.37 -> 13.19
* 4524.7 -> 13.56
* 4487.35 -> 12.98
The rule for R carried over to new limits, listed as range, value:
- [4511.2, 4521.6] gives 12.66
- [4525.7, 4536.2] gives 13.23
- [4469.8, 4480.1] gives 12.27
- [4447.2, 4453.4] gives 12.88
